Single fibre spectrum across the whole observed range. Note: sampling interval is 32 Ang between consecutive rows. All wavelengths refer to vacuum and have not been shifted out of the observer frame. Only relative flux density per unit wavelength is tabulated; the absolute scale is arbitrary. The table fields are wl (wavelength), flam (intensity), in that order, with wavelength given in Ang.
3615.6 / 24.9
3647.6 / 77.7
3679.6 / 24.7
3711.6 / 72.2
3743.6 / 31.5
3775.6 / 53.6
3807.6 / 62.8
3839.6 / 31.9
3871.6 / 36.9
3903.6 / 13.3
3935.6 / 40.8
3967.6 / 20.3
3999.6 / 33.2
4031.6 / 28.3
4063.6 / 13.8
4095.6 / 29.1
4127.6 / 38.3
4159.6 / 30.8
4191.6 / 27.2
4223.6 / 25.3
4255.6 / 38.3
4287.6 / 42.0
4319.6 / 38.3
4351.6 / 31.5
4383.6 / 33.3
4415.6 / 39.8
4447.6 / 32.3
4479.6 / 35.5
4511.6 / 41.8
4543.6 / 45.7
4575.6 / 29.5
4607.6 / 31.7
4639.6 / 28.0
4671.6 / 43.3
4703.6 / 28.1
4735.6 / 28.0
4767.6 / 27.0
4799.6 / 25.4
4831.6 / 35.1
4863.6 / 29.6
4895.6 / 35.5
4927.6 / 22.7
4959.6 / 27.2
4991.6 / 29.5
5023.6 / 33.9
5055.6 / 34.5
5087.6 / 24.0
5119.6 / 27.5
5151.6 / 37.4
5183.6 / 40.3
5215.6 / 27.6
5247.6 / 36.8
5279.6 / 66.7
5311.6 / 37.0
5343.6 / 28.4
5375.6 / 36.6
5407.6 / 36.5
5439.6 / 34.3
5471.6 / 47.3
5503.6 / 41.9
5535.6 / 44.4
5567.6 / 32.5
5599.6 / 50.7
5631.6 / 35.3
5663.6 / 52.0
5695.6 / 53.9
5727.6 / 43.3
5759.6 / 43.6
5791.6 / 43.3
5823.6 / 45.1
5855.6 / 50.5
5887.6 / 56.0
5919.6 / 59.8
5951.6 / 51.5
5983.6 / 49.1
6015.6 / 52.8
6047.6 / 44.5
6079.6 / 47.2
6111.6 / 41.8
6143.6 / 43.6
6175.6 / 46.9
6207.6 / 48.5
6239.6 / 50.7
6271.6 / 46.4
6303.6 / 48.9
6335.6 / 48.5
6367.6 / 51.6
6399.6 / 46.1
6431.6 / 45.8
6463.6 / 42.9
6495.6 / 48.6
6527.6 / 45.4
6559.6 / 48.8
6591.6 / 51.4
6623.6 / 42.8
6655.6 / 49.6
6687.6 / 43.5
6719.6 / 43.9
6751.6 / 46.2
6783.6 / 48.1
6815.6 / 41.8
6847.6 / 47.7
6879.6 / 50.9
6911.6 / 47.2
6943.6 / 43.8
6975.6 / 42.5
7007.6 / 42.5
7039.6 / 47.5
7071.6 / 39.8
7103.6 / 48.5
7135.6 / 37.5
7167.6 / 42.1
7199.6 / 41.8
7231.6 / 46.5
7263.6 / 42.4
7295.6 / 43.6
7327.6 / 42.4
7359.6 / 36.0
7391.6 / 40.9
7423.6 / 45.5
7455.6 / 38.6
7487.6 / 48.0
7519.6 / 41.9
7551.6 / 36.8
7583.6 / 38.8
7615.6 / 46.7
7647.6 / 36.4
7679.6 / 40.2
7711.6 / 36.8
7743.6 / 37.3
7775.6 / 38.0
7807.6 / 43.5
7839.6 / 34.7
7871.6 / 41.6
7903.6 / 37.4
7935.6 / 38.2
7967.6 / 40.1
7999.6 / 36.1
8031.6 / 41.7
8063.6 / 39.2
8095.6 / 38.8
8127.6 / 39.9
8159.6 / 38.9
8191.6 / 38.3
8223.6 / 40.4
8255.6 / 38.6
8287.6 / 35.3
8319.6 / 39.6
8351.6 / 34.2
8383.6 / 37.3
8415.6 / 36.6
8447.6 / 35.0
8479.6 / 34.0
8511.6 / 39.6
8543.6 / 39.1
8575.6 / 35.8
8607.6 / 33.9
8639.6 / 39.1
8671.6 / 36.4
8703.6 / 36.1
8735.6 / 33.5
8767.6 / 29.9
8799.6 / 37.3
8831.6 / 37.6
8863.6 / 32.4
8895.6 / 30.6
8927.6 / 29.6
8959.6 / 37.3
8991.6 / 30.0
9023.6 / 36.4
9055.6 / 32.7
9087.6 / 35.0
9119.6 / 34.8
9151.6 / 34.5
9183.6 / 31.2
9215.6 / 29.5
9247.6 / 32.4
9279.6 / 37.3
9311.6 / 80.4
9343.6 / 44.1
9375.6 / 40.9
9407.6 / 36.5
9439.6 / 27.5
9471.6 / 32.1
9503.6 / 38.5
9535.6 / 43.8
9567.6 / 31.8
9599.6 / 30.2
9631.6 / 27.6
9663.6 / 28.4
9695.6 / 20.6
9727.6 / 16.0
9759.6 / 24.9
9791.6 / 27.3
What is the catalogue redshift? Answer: 0.417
